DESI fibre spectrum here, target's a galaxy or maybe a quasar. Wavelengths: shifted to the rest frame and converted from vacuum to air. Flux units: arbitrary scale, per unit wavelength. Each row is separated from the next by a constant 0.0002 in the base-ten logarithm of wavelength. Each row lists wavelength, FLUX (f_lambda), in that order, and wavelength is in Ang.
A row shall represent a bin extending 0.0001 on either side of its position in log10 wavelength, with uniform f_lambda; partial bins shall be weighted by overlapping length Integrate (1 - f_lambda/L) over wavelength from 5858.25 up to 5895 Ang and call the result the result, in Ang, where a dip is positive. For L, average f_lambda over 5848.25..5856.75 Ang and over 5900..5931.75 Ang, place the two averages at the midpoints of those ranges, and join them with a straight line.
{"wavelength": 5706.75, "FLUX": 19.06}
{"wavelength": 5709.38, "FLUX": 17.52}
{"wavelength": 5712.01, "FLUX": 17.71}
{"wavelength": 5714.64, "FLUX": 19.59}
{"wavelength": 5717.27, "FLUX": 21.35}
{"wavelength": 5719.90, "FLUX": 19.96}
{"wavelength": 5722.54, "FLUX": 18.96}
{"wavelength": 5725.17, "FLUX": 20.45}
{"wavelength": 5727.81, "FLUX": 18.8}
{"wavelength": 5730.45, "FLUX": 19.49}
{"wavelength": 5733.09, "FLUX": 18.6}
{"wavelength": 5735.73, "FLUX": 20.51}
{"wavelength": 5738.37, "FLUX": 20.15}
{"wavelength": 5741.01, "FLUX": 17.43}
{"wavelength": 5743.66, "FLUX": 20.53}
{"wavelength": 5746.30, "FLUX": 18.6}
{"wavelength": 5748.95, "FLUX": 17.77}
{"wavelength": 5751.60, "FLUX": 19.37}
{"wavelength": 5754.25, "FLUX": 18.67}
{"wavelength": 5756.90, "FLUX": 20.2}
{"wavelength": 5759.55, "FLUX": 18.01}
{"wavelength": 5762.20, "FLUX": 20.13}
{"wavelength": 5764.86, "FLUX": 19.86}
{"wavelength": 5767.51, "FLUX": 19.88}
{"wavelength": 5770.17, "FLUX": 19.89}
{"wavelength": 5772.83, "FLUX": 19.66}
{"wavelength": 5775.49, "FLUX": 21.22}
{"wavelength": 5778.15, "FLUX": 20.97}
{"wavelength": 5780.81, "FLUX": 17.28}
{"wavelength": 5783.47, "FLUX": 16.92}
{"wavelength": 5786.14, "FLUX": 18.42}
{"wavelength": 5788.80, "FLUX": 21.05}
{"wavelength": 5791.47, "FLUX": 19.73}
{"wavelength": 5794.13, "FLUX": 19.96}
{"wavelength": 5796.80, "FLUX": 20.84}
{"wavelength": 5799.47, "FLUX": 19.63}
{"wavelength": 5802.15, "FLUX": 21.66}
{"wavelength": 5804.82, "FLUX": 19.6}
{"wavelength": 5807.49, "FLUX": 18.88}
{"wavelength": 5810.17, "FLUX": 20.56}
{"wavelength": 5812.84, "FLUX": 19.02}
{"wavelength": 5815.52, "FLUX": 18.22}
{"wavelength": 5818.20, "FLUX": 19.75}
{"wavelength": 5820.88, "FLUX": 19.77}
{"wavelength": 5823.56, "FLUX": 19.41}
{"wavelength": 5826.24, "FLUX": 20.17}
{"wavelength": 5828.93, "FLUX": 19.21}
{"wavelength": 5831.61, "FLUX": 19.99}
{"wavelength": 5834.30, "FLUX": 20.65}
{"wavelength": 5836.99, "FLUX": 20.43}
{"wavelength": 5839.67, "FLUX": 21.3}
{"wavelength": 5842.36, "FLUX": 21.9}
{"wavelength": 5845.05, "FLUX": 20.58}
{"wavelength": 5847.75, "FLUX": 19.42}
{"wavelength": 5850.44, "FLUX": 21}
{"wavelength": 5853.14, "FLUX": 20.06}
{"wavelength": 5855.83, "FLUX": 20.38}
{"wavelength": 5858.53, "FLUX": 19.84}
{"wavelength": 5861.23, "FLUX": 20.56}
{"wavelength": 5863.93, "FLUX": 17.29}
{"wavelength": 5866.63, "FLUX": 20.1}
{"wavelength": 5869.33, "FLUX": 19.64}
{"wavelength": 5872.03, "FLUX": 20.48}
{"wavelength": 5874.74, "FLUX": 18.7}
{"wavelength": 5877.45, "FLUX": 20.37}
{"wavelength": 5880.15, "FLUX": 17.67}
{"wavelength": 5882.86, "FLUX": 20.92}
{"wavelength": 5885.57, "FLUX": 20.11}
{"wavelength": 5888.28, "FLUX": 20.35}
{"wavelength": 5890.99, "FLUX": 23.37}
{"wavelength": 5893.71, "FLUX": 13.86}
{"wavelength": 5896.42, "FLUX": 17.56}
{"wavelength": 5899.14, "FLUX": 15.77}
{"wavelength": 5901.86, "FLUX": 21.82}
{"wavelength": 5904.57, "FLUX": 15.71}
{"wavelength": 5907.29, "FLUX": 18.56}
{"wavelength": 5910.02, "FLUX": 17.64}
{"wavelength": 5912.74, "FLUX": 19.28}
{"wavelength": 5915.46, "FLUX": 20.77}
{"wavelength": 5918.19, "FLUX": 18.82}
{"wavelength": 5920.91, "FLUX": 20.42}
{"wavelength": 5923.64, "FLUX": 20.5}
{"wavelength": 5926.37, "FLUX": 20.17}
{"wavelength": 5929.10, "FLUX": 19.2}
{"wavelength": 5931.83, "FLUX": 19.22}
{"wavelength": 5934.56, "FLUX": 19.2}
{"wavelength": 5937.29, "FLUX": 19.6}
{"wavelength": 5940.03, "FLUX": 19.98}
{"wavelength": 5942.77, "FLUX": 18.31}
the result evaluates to 0.8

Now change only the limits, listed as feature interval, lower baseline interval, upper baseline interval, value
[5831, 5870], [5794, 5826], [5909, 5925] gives -1.0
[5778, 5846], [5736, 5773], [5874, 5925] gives -2.1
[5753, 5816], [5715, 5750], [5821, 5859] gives 0.8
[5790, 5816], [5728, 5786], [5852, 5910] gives -0.9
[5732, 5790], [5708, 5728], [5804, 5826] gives 0.2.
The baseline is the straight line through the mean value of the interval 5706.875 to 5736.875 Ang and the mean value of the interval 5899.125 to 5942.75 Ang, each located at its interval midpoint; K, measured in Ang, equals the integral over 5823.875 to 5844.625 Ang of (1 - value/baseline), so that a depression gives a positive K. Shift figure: -1.3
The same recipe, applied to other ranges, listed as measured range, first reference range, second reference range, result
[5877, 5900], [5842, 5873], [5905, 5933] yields 0.93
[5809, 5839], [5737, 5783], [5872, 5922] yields -0.91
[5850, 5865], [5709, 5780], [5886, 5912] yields -0.93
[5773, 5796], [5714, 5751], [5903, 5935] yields -0.16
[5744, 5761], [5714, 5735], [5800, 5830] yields 0.68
